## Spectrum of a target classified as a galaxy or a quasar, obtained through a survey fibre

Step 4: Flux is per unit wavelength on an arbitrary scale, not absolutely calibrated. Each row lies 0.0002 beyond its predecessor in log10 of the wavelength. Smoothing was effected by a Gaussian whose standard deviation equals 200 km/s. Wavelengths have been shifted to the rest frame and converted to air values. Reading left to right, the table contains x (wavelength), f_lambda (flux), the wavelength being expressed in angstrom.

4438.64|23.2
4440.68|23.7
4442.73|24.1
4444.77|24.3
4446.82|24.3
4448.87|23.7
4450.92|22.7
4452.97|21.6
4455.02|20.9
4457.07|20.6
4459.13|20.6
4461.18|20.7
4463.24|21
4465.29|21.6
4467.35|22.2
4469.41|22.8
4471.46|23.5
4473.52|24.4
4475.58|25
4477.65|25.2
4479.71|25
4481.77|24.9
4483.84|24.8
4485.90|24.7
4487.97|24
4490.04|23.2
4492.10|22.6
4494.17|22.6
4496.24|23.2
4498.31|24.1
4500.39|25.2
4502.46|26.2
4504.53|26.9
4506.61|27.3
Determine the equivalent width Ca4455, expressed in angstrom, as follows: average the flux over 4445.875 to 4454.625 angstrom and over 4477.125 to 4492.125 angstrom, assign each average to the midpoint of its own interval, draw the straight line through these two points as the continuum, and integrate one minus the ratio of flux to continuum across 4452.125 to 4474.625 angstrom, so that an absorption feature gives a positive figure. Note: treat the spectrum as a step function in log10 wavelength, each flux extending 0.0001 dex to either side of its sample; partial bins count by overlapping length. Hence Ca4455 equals 1.6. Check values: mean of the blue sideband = 22.9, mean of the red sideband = 24.4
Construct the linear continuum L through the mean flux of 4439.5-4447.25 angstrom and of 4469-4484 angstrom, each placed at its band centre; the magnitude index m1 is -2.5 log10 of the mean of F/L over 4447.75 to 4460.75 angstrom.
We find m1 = 0.121 mag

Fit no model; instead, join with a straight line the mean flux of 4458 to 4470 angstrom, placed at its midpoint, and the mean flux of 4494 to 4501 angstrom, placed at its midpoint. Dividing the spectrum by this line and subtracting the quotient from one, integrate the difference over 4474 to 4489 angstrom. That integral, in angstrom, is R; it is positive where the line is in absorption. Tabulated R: -1.41 angstrom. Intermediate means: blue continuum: 21.4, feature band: 24.8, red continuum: 23.8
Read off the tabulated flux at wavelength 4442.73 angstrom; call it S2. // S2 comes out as 24.1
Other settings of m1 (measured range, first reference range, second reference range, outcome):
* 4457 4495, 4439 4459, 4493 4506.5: 0.03 mag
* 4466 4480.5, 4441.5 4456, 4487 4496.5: -0.04 mag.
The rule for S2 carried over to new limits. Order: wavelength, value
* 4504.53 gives 26.9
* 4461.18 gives 20.7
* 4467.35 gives 22.2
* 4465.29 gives 21.6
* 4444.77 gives 24.3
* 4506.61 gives 27.3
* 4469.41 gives 22.8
